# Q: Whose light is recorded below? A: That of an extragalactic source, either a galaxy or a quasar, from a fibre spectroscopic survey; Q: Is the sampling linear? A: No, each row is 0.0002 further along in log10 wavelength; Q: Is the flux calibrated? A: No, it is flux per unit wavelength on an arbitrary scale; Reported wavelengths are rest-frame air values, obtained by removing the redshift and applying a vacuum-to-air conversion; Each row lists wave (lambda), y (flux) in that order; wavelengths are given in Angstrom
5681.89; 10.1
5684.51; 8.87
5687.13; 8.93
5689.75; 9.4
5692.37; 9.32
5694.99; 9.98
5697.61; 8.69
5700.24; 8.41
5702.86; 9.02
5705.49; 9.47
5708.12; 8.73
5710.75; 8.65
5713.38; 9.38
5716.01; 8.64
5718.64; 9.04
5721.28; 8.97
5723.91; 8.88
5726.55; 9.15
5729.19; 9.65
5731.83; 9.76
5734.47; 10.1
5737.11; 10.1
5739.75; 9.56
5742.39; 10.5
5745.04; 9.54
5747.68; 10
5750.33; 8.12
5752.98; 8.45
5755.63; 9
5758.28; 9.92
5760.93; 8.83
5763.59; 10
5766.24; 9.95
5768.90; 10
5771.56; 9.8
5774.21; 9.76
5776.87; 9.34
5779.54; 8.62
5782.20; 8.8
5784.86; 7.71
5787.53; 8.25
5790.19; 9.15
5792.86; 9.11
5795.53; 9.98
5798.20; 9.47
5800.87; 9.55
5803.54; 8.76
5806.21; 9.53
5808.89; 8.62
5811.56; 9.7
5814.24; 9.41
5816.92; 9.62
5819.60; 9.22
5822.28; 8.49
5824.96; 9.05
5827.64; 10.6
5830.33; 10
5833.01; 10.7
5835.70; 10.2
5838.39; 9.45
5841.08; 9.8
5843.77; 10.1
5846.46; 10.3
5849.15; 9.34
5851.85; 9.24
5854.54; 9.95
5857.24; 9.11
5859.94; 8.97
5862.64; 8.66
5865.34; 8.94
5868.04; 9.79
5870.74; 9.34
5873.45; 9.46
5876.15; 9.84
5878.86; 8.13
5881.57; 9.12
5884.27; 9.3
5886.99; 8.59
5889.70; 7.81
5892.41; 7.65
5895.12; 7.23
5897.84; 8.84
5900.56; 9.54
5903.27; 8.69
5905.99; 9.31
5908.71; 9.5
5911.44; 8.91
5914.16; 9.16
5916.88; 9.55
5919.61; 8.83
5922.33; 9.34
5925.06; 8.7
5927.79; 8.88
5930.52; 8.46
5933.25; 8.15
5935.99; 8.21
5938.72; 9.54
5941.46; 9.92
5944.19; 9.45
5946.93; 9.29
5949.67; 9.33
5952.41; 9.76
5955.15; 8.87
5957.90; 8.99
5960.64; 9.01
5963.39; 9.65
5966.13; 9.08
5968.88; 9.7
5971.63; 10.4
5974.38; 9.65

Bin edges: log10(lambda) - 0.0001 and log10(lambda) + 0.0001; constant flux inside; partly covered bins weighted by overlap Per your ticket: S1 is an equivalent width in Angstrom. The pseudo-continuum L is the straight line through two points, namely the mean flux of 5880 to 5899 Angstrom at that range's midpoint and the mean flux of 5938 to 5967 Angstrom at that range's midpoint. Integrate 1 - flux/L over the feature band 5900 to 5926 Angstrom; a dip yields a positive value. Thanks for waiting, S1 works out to -1.3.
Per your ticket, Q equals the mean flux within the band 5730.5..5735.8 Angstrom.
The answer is 9.93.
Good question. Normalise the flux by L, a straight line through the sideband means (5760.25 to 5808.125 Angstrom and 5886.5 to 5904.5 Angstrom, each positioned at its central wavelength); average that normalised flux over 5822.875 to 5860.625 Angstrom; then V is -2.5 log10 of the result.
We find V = -0.116 mag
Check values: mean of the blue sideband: 9.25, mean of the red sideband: 8.33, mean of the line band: 9.76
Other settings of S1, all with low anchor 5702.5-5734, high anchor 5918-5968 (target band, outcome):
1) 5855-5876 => -0.3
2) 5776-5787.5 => 0.7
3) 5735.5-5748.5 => -1.1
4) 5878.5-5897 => 1.7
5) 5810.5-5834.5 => -1.4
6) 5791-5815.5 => -0.6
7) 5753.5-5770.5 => -0.8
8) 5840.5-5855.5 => -1.1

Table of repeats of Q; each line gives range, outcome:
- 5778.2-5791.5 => 8.5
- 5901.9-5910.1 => 9.17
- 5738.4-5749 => 9.91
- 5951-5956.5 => 9.32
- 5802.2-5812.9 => 9.16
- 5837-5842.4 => 9.62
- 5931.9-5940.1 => 8.63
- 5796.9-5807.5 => 9.33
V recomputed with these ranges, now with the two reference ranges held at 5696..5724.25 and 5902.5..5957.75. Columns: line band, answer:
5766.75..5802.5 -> -0.028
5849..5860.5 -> -0.037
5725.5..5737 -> -0.092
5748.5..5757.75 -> 0.028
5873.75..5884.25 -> -0.008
